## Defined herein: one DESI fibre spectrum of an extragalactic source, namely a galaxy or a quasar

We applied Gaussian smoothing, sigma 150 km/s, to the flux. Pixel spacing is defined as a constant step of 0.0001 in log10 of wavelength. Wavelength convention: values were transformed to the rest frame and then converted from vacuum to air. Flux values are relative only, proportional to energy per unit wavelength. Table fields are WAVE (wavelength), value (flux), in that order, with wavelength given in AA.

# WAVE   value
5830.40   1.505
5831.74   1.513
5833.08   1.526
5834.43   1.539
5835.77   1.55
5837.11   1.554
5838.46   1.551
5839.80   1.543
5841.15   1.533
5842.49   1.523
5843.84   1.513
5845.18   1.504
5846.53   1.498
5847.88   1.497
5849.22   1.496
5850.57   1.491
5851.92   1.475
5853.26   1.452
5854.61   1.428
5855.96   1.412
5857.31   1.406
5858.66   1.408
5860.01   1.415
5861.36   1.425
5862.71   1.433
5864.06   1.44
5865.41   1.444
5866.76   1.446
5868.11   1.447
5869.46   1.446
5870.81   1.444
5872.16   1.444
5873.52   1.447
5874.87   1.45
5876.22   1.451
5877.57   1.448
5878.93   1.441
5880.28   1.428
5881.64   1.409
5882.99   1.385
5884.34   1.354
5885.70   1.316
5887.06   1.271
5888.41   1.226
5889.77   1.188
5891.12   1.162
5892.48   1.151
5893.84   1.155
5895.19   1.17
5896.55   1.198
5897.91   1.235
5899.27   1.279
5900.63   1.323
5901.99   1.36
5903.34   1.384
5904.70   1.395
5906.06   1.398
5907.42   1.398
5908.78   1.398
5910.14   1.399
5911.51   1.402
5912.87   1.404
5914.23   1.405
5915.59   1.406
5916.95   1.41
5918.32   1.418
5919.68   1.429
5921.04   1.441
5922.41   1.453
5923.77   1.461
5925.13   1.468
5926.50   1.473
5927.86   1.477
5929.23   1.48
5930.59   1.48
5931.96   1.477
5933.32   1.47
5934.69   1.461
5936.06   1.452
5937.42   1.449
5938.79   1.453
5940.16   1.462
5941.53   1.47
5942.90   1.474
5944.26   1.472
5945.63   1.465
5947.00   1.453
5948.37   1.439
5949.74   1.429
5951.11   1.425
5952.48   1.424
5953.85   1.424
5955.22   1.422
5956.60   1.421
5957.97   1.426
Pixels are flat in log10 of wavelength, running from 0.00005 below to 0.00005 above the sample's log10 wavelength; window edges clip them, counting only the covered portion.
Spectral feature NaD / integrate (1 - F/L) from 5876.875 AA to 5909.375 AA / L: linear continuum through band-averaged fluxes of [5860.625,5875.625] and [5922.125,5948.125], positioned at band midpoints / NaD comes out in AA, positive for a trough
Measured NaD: 3.1 AA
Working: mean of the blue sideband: 1.44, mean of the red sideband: 1.47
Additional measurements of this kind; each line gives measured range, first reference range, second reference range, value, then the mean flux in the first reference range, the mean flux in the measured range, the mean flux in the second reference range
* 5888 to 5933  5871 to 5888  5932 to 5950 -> 2.17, 1.4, 1.36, 1.46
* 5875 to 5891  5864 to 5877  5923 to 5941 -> 1.09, 1.45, 1.35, 1.47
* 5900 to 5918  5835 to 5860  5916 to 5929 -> 0.78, 1.49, 1.39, 1.45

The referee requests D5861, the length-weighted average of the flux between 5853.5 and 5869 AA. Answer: 1.43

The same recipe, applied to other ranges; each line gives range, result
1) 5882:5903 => 1.26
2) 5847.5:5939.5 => 1.4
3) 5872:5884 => 1.43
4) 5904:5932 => 1.43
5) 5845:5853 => 1.49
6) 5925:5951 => 1.46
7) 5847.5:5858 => 1.46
